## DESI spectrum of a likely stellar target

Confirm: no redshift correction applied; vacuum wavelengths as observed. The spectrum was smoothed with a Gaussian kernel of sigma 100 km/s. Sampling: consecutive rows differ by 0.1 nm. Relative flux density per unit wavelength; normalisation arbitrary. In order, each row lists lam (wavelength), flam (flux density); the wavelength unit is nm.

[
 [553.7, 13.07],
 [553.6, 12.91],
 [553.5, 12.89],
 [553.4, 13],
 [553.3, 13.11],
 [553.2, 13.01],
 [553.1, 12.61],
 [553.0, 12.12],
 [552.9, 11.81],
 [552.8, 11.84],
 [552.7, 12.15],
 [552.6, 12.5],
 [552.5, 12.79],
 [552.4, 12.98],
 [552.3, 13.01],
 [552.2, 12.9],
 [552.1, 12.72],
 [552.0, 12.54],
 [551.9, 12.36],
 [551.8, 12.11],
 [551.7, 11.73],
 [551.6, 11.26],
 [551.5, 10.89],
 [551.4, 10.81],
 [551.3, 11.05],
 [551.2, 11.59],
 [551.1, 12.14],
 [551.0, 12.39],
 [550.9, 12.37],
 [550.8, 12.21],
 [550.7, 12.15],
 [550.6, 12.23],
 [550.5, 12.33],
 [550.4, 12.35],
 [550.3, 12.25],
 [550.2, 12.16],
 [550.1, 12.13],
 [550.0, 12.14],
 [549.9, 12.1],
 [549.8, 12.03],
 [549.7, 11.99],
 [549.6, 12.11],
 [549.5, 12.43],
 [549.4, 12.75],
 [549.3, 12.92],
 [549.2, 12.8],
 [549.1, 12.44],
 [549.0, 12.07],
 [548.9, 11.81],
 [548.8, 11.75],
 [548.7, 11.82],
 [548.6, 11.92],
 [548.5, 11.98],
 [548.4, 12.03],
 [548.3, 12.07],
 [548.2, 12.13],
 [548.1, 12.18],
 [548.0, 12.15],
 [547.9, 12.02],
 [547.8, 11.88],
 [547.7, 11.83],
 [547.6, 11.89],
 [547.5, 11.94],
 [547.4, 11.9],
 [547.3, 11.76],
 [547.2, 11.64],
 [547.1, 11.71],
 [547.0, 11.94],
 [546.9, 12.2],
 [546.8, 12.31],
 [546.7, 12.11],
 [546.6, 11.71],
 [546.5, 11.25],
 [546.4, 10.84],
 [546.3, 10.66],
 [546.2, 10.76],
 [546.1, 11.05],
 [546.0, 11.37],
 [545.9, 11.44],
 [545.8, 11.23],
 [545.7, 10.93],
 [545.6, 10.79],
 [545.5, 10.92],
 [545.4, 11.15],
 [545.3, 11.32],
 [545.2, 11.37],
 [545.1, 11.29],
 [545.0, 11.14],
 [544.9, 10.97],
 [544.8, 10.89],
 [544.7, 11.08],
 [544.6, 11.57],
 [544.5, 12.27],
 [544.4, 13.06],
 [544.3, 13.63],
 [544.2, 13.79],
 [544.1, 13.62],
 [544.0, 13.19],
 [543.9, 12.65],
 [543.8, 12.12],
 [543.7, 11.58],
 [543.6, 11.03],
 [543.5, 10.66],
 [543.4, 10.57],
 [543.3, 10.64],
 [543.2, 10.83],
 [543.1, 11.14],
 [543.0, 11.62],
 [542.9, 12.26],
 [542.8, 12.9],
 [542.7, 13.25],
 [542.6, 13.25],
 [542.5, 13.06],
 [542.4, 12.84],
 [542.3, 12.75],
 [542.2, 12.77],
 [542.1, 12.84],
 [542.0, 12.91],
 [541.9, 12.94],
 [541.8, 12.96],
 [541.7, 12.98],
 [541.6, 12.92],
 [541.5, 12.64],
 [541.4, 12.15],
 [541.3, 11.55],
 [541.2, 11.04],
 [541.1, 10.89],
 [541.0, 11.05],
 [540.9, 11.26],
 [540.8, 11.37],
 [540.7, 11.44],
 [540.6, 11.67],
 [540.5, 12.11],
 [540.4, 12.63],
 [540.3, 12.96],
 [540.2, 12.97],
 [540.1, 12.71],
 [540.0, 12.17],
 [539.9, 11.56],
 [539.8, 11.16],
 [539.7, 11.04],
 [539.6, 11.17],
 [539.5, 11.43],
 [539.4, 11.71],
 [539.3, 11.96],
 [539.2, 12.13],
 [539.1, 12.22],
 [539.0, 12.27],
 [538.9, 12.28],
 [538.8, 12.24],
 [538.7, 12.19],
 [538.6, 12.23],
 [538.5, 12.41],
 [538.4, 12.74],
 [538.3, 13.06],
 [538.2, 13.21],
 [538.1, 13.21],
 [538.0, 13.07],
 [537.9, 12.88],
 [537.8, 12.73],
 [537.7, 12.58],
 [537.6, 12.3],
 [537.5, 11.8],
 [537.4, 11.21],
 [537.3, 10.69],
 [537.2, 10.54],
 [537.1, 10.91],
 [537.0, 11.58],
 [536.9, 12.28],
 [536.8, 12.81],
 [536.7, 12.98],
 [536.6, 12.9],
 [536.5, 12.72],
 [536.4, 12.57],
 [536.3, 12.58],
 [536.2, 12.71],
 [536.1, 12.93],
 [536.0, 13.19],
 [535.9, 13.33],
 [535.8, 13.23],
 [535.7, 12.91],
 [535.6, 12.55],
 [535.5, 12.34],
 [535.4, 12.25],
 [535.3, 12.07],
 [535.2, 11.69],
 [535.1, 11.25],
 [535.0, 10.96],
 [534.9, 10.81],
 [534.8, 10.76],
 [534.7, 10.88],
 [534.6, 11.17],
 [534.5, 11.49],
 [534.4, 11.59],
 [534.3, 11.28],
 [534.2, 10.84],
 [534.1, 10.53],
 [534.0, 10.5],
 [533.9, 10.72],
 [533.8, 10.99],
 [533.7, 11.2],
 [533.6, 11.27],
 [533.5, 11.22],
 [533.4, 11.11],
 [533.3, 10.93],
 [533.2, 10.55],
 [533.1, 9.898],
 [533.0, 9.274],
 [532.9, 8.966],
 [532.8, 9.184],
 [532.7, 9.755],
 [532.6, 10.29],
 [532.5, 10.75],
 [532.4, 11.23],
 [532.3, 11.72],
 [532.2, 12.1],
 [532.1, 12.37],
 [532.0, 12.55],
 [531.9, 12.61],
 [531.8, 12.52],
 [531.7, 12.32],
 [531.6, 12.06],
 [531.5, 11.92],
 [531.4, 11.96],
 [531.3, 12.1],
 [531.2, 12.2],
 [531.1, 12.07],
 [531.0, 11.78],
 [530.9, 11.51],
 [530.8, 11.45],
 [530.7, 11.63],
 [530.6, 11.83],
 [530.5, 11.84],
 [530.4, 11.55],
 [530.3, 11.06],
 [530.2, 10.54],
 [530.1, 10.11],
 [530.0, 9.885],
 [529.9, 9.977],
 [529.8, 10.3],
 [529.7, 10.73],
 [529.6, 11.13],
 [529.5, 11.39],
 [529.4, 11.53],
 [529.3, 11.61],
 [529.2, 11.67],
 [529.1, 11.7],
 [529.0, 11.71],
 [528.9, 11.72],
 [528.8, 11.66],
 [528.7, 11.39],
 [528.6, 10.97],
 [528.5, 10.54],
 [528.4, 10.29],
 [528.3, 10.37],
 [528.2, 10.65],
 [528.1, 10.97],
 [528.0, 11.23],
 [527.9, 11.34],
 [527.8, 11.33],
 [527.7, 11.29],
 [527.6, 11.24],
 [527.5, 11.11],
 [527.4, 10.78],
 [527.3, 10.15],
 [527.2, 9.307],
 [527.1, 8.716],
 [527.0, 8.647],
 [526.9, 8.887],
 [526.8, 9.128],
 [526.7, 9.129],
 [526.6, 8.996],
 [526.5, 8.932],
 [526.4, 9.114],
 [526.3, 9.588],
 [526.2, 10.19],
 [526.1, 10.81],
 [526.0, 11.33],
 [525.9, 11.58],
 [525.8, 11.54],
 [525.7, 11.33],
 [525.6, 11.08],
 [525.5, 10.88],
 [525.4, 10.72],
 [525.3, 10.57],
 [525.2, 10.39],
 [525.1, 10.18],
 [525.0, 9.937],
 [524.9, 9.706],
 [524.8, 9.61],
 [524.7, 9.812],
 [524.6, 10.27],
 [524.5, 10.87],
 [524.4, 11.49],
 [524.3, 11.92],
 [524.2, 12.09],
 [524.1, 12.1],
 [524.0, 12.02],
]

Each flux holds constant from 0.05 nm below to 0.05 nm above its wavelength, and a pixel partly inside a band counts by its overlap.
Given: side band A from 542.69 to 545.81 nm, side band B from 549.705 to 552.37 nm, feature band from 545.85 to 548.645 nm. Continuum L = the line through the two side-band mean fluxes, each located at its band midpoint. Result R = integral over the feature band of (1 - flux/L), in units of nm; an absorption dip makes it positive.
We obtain 0.03 nm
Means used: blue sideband 11.7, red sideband 12.1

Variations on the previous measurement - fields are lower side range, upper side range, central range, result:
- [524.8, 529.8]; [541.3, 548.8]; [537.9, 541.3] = -0.16 nm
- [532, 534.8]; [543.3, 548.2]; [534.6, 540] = -0.50 nm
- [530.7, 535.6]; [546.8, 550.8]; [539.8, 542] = -0.08 nm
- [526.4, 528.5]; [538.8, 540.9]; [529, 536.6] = -0.39 nm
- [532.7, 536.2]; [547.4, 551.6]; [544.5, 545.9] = 0.08 nm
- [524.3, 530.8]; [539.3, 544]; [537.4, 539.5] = -0.13 nm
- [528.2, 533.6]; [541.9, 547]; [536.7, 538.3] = -0.09 nm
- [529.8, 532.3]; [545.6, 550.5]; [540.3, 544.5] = -0.15 nm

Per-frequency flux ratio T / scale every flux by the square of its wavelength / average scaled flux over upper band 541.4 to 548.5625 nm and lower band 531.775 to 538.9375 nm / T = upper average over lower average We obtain 1.1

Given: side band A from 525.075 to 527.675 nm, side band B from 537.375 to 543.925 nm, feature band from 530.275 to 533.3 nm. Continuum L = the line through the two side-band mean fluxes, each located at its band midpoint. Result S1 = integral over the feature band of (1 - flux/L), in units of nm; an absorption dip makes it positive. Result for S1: -0.13 nm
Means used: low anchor 10.2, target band 11.4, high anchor 12.1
